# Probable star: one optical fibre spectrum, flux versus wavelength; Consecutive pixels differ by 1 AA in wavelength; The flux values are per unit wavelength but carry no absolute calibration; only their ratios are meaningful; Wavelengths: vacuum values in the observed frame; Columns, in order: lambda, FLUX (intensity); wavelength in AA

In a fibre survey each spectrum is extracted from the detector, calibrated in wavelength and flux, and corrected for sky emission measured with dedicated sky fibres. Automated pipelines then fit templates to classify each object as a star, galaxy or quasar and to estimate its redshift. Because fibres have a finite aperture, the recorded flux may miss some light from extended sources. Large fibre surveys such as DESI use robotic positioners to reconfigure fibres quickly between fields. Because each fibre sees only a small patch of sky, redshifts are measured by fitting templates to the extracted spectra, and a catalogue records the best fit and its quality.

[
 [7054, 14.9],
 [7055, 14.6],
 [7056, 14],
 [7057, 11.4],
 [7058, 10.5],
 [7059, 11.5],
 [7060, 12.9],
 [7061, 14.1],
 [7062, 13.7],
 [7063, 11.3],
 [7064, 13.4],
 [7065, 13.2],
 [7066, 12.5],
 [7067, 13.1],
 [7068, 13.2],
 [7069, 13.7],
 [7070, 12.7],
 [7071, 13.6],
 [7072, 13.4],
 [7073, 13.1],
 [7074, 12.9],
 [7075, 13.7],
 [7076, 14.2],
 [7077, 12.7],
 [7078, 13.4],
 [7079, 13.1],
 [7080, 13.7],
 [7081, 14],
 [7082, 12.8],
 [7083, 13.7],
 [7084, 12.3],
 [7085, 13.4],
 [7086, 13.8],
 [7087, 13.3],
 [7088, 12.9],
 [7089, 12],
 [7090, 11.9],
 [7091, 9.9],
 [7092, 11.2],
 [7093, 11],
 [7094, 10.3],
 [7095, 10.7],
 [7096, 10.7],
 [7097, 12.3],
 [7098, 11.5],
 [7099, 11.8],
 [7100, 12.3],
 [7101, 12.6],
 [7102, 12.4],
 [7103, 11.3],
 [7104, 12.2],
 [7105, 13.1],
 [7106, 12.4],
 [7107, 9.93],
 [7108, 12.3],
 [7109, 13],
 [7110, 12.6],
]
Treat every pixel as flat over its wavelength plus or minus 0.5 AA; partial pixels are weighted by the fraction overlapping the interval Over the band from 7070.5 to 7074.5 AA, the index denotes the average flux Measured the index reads 13.2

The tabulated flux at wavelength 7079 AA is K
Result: 13.1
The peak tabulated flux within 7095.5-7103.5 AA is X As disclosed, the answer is 12.6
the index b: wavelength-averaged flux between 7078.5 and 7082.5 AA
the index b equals 13.4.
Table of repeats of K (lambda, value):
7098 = 11.5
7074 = 12.9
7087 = 13.3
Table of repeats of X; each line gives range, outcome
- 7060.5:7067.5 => 14.1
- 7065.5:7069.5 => 13.7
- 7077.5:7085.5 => 14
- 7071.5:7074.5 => 13.4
